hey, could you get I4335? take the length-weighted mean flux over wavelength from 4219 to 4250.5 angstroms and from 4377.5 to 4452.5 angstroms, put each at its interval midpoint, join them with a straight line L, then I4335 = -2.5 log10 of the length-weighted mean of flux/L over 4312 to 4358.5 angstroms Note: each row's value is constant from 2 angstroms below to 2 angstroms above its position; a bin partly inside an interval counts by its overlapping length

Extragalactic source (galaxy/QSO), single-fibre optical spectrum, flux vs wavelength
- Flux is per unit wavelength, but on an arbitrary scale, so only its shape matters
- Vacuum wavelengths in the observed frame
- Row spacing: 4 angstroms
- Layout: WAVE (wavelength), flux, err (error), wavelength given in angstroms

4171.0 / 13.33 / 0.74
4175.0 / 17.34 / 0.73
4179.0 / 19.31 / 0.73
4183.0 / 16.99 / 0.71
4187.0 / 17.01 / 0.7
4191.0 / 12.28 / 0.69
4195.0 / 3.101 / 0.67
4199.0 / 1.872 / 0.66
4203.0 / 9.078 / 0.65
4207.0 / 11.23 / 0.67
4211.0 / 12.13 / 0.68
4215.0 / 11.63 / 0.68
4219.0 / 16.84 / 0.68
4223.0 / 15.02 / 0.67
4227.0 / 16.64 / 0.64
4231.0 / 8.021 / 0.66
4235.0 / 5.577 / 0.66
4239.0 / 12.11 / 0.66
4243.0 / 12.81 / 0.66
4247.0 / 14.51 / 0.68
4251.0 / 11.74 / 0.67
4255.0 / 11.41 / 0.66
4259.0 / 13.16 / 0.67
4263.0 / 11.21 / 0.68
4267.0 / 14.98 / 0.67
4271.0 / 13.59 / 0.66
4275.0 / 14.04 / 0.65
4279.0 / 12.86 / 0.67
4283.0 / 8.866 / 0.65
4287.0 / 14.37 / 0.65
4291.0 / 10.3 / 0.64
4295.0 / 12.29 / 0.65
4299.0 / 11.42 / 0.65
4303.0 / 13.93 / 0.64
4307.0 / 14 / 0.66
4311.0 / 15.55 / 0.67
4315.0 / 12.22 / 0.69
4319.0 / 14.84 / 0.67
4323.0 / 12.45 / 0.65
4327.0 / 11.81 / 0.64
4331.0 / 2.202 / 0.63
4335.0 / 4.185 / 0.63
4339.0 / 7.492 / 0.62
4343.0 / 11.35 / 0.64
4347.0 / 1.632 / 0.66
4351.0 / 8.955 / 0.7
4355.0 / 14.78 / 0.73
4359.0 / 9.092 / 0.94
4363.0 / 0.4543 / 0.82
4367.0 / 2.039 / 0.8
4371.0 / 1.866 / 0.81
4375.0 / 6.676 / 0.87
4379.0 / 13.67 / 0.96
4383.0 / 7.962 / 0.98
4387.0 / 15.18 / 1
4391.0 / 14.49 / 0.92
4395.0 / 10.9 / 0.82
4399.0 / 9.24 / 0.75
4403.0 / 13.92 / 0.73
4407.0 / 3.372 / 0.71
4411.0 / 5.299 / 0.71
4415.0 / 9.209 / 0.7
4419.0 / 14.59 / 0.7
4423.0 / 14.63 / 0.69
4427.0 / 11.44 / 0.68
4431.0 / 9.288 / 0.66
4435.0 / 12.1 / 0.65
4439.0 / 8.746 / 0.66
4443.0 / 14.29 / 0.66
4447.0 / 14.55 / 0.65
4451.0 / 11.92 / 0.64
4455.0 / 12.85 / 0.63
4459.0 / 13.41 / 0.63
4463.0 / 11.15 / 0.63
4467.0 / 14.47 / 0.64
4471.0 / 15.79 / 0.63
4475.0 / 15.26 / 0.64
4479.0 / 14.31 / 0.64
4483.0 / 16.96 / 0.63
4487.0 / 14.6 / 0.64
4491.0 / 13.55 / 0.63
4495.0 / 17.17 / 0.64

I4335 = 0.25 mag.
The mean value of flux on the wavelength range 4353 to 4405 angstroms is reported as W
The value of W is 9.25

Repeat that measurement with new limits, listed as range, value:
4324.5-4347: 7.01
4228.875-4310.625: 12.1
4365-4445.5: 9.97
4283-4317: 12.8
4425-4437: 10.9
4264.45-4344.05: 11.6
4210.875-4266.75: 12.4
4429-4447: 11.5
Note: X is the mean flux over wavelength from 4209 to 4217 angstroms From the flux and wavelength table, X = 11.9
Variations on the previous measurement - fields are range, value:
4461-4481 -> 14.2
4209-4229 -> 14.5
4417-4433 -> 12.5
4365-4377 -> 3.53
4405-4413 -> 4.34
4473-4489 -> 15.3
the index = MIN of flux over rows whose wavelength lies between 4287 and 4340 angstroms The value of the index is 2.202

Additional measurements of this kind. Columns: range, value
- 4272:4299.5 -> 8.866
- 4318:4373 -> 0.4543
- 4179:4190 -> 16.99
